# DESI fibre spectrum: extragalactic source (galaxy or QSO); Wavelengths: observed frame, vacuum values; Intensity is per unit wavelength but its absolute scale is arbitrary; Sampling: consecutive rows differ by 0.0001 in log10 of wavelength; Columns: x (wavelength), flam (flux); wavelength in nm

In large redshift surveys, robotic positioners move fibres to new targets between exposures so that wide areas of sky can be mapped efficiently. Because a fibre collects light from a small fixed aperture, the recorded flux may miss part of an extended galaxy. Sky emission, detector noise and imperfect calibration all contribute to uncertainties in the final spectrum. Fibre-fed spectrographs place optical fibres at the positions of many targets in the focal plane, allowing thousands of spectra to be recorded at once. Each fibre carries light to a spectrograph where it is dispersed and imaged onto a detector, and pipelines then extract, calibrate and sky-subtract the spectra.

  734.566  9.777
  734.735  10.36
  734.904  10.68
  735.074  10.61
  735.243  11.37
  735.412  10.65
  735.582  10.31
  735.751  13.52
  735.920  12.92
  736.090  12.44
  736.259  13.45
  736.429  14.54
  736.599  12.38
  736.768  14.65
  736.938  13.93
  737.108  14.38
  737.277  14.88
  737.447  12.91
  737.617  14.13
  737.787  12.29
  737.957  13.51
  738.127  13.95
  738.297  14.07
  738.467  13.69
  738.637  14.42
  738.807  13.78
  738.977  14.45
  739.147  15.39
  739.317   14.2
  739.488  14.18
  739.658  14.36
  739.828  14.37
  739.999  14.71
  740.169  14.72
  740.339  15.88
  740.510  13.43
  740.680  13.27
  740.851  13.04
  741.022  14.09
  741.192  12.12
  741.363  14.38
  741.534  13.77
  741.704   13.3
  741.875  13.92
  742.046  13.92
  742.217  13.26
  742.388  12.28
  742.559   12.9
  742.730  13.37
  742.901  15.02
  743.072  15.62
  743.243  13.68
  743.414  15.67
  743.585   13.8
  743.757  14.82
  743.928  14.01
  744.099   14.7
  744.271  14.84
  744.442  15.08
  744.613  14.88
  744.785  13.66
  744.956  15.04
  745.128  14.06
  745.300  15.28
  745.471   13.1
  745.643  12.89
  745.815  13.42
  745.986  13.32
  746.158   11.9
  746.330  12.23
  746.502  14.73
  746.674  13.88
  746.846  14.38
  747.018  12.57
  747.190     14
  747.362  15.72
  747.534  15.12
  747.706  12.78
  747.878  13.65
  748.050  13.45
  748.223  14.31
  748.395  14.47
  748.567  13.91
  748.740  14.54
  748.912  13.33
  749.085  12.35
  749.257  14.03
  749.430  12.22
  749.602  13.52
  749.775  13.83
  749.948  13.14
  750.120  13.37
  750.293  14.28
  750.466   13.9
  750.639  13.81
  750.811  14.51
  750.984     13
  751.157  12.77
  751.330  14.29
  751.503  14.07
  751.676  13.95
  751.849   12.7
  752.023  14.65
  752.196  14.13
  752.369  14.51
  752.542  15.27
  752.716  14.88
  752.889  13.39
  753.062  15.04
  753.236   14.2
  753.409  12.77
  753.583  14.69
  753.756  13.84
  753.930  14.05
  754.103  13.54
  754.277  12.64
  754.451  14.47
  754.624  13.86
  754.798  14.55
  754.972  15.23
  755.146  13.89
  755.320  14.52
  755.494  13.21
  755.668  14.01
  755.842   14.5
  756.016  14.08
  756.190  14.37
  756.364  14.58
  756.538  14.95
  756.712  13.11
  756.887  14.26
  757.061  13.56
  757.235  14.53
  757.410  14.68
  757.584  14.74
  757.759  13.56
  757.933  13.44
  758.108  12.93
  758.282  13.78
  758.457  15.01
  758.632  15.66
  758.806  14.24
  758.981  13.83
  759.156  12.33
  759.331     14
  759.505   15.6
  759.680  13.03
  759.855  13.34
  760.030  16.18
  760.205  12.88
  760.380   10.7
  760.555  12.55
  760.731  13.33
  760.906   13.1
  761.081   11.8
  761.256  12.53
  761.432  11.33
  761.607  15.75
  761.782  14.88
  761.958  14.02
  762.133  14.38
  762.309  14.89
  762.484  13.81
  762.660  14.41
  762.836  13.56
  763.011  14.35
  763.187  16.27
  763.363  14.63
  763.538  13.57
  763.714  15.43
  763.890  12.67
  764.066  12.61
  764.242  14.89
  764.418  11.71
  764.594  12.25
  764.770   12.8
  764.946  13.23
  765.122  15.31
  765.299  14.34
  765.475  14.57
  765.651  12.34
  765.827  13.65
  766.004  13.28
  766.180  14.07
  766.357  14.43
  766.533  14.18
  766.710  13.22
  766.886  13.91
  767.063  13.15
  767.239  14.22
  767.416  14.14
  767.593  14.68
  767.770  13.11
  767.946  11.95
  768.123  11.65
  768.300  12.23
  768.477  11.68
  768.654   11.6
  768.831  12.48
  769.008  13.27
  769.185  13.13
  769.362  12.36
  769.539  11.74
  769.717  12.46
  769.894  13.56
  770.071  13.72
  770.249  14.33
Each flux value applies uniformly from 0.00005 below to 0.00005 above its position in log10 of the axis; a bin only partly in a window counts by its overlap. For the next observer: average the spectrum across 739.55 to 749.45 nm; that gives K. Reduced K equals 13.9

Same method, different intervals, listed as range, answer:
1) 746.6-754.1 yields 13.9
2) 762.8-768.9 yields 13.5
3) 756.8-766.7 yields 13.8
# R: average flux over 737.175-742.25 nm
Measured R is 14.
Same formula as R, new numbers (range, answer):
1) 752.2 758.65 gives 14.2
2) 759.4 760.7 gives 13.5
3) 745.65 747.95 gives 13.6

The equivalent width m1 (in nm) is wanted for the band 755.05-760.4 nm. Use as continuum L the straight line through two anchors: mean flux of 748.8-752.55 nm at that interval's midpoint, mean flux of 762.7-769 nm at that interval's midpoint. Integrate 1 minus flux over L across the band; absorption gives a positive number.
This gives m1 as -0.169 nm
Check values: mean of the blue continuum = 13.7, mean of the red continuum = 13.5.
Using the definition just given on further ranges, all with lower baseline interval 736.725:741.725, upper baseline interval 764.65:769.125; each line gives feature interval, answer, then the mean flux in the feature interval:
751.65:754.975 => -0.10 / 14.1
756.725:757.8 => -0.05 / 14.2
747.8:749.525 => 0.02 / 13.6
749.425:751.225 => 0.02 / 13.6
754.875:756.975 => -0.10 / 14.2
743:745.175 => -0.11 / 14.6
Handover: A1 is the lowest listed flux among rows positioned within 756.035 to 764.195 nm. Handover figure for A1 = 10.7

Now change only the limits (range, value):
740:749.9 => 11.9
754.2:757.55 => 12.64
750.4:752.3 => 12.7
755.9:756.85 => 13.11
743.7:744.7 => 14.01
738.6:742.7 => 12.12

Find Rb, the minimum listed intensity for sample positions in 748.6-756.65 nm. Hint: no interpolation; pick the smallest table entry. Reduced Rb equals 12.22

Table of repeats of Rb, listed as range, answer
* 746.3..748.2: 12.23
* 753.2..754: 12.77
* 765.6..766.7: 12.34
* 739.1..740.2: 14.18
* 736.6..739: 12.29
